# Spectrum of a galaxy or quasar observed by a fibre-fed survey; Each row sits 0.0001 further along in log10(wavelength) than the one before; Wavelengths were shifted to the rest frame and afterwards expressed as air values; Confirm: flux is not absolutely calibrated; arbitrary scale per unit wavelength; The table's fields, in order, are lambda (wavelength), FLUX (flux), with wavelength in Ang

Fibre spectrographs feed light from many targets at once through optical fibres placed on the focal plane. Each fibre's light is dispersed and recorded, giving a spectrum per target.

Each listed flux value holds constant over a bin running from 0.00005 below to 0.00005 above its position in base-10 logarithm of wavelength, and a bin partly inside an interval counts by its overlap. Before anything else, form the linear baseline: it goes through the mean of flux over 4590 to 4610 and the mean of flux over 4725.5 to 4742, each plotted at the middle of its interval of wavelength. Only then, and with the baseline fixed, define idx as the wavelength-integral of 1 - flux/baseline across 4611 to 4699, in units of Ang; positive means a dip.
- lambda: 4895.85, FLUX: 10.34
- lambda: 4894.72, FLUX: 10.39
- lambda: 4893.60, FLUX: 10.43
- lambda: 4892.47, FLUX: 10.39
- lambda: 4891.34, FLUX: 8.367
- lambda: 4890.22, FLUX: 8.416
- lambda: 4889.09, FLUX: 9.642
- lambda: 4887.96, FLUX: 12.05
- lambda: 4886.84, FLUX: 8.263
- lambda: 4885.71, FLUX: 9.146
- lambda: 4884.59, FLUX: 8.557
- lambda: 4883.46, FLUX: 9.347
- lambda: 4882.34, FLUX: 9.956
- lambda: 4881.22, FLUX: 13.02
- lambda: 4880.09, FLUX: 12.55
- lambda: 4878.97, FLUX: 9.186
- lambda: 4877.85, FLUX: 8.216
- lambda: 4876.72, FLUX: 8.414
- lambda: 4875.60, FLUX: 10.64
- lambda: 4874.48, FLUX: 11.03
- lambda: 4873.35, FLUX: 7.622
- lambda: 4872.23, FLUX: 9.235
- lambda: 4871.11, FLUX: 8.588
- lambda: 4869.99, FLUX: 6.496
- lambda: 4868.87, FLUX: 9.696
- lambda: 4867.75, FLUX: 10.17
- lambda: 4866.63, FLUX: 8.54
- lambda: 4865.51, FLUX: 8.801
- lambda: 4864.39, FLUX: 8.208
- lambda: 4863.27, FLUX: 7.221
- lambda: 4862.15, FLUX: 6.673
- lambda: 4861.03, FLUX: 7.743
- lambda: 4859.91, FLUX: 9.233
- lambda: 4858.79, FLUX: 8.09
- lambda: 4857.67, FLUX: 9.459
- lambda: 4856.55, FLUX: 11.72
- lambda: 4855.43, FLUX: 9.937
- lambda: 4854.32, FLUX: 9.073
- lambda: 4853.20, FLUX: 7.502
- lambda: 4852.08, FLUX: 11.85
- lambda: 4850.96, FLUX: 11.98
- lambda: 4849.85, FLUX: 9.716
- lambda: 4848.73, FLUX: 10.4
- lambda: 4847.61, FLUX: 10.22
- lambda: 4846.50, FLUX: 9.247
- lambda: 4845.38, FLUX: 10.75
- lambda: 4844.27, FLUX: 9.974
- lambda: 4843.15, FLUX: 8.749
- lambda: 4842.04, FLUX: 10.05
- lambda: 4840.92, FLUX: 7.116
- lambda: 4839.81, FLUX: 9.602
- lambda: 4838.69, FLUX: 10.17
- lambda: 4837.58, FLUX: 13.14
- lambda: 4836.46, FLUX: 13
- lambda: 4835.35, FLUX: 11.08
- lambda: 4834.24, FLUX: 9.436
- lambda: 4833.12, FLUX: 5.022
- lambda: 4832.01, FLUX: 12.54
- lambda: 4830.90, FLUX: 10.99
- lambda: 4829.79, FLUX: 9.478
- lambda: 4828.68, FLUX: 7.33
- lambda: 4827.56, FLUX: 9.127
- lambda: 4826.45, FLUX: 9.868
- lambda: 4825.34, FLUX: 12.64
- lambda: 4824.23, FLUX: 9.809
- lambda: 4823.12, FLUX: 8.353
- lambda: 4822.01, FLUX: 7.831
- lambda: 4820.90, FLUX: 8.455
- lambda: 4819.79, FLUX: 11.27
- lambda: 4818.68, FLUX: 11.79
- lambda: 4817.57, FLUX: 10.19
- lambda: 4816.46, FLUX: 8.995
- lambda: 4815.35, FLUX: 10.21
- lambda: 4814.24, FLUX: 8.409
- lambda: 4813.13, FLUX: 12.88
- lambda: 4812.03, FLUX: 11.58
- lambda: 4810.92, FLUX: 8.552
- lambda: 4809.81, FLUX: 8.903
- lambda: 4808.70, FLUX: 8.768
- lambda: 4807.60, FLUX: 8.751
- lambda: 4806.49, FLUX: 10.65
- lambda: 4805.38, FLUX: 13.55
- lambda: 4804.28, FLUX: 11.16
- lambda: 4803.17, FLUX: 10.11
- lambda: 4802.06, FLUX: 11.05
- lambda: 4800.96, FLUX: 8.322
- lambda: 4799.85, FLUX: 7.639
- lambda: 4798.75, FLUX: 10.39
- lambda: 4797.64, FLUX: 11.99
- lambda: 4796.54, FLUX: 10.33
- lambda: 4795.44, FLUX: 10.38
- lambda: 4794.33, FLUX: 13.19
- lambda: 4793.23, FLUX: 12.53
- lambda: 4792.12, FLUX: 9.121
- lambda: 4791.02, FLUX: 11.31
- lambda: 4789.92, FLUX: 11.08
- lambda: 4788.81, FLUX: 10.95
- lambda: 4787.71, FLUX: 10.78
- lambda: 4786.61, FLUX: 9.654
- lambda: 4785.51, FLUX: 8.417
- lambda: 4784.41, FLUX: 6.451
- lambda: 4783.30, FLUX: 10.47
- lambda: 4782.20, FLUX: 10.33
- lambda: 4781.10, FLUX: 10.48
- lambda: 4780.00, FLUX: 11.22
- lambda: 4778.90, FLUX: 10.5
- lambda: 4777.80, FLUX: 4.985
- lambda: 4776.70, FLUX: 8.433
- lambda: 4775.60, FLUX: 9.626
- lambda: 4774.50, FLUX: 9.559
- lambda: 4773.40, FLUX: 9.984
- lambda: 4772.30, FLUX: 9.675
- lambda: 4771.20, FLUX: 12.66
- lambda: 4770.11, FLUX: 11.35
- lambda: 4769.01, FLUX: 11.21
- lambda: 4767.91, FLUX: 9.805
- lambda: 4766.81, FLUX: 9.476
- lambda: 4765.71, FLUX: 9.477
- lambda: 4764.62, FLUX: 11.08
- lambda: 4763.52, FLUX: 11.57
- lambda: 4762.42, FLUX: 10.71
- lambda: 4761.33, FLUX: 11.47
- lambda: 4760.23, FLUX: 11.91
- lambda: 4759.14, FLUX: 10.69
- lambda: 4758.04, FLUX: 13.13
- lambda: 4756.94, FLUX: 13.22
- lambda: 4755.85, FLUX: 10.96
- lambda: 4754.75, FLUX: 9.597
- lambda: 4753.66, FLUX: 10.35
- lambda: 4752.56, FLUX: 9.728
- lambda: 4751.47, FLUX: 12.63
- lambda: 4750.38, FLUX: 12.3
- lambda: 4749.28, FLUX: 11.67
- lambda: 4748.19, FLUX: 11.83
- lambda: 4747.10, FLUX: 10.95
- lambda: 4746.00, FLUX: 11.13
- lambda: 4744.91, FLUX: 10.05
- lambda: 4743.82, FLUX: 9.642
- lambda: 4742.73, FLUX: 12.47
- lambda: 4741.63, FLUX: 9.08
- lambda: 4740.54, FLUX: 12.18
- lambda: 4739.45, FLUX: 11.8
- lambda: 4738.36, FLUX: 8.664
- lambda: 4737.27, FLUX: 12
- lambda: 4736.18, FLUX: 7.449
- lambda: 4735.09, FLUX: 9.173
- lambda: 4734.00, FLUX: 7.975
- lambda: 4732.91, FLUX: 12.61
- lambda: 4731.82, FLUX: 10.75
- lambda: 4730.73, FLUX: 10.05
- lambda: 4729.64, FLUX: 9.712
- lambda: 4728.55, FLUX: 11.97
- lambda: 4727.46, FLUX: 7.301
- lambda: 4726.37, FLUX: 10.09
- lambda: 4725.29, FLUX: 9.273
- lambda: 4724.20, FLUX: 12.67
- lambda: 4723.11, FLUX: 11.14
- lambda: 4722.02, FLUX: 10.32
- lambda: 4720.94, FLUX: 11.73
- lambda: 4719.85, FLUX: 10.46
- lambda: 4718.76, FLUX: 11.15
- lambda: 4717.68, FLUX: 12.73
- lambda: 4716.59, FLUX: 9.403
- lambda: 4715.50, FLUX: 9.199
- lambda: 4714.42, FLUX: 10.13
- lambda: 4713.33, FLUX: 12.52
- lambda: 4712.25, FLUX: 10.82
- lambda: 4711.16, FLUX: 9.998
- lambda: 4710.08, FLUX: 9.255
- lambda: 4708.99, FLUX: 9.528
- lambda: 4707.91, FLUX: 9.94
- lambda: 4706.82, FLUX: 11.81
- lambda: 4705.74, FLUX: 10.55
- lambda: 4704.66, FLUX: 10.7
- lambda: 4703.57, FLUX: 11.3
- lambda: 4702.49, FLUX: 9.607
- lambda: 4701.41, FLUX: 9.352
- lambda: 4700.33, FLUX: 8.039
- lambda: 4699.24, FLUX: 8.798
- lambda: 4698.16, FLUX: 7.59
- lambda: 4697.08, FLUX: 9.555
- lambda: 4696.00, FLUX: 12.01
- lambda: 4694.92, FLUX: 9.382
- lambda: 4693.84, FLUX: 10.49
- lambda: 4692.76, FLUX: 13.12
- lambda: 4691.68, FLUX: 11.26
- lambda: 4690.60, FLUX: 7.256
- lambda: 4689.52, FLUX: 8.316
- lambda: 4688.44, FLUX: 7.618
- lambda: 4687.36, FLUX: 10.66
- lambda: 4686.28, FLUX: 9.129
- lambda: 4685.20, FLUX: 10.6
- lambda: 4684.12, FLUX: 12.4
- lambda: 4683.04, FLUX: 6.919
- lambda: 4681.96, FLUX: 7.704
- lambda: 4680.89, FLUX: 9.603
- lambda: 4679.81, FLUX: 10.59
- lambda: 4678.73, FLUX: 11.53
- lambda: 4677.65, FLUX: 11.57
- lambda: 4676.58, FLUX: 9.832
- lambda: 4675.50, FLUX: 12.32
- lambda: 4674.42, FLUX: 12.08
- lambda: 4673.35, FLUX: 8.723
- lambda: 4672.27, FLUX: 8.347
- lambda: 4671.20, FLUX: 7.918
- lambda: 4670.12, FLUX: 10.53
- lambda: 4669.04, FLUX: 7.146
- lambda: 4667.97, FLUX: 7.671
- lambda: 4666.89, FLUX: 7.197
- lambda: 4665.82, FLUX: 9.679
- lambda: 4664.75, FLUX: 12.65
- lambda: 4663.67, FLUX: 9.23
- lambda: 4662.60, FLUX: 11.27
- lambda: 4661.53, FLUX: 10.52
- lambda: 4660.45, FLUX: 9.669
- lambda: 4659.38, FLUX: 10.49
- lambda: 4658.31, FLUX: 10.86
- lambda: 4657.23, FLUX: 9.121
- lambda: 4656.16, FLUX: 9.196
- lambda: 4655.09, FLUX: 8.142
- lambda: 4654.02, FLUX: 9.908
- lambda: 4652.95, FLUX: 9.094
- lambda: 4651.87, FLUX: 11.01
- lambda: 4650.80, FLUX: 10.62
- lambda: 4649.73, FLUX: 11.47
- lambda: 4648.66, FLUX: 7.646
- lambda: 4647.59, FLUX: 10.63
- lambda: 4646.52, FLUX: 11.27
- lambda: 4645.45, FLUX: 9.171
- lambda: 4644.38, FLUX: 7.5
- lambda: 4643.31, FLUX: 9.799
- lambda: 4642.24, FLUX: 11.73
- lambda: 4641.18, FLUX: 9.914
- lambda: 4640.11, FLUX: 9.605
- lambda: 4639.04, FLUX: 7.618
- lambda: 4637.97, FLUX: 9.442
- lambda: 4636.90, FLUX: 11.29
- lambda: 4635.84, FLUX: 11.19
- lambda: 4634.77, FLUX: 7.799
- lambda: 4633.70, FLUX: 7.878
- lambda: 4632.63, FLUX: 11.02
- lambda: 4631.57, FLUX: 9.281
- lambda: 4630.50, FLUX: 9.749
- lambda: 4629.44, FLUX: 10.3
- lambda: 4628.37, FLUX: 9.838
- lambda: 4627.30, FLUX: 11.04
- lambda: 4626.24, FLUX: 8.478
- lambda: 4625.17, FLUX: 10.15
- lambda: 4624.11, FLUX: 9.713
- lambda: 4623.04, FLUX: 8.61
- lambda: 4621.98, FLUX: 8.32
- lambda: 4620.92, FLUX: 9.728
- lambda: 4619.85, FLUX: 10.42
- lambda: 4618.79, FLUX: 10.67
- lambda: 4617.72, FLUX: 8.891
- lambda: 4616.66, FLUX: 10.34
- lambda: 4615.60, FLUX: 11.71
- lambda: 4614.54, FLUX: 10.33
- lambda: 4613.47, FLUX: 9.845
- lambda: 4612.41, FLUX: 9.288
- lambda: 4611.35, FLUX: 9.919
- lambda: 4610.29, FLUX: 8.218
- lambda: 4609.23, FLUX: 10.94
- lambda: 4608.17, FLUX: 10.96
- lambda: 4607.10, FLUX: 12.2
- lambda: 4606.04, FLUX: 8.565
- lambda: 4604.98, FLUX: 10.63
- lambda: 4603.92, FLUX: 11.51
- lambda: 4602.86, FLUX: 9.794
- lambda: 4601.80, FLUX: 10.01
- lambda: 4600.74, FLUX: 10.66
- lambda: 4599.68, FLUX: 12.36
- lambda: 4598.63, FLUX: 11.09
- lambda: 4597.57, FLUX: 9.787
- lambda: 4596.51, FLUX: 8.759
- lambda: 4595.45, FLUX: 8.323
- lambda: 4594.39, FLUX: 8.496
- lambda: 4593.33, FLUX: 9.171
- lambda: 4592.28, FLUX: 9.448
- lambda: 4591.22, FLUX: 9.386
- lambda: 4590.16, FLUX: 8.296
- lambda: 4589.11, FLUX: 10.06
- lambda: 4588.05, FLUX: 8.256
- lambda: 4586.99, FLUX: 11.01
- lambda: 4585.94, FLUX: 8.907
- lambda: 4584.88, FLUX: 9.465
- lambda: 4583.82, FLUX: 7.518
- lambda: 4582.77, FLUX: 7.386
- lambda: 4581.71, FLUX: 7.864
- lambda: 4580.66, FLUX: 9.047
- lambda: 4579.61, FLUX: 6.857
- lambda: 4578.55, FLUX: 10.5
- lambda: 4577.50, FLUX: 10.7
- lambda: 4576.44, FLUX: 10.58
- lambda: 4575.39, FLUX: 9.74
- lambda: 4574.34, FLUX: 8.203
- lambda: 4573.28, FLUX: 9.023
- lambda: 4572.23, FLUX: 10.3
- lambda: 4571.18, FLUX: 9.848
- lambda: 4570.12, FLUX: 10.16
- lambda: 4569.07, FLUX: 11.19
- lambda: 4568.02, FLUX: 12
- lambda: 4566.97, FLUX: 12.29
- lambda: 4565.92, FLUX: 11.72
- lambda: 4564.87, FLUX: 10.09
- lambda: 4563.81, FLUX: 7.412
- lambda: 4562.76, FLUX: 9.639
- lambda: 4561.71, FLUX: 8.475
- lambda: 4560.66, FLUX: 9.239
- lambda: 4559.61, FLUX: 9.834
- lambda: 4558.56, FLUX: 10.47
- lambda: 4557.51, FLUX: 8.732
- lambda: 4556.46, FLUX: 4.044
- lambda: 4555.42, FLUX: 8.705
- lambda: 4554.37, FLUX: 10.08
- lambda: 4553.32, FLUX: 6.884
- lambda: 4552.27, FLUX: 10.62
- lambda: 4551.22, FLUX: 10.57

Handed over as 2.3 Ang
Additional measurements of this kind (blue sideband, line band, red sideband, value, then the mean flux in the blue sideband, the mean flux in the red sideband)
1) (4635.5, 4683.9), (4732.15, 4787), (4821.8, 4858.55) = -3.2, 9.78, 9.92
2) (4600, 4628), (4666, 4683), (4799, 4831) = 0.9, 10.1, 9.87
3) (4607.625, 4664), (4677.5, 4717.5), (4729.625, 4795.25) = 0.8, 9.83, 10.5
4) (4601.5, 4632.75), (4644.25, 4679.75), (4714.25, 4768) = 1.4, 10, 10.7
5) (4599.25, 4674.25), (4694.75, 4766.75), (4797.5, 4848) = -4.8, 9.81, 9.96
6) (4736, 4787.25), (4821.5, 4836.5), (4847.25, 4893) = 0.2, 10.5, 9.39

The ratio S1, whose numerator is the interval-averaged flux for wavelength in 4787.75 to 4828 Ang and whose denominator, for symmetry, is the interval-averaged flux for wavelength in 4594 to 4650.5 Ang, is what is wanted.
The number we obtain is 1.04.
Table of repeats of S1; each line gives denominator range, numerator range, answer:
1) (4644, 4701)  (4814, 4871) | 0.98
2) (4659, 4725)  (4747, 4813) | 1.04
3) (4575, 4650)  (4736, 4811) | 1.08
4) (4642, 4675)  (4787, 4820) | 1.08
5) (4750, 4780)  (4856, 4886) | 0.87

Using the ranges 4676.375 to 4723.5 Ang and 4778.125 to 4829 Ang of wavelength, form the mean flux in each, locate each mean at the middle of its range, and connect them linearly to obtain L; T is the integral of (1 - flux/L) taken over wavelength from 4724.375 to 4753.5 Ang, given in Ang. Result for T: -1.1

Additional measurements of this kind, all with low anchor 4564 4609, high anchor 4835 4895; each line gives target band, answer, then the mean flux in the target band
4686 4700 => 0.2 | 9.61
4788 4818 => -2.4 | 10.4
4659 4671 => 0.2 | 9.58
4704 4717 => -0.8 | 10.3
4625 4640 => 0.2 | 9.63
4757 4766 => -1.6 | 11.4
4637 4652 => -0.1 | 9.83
